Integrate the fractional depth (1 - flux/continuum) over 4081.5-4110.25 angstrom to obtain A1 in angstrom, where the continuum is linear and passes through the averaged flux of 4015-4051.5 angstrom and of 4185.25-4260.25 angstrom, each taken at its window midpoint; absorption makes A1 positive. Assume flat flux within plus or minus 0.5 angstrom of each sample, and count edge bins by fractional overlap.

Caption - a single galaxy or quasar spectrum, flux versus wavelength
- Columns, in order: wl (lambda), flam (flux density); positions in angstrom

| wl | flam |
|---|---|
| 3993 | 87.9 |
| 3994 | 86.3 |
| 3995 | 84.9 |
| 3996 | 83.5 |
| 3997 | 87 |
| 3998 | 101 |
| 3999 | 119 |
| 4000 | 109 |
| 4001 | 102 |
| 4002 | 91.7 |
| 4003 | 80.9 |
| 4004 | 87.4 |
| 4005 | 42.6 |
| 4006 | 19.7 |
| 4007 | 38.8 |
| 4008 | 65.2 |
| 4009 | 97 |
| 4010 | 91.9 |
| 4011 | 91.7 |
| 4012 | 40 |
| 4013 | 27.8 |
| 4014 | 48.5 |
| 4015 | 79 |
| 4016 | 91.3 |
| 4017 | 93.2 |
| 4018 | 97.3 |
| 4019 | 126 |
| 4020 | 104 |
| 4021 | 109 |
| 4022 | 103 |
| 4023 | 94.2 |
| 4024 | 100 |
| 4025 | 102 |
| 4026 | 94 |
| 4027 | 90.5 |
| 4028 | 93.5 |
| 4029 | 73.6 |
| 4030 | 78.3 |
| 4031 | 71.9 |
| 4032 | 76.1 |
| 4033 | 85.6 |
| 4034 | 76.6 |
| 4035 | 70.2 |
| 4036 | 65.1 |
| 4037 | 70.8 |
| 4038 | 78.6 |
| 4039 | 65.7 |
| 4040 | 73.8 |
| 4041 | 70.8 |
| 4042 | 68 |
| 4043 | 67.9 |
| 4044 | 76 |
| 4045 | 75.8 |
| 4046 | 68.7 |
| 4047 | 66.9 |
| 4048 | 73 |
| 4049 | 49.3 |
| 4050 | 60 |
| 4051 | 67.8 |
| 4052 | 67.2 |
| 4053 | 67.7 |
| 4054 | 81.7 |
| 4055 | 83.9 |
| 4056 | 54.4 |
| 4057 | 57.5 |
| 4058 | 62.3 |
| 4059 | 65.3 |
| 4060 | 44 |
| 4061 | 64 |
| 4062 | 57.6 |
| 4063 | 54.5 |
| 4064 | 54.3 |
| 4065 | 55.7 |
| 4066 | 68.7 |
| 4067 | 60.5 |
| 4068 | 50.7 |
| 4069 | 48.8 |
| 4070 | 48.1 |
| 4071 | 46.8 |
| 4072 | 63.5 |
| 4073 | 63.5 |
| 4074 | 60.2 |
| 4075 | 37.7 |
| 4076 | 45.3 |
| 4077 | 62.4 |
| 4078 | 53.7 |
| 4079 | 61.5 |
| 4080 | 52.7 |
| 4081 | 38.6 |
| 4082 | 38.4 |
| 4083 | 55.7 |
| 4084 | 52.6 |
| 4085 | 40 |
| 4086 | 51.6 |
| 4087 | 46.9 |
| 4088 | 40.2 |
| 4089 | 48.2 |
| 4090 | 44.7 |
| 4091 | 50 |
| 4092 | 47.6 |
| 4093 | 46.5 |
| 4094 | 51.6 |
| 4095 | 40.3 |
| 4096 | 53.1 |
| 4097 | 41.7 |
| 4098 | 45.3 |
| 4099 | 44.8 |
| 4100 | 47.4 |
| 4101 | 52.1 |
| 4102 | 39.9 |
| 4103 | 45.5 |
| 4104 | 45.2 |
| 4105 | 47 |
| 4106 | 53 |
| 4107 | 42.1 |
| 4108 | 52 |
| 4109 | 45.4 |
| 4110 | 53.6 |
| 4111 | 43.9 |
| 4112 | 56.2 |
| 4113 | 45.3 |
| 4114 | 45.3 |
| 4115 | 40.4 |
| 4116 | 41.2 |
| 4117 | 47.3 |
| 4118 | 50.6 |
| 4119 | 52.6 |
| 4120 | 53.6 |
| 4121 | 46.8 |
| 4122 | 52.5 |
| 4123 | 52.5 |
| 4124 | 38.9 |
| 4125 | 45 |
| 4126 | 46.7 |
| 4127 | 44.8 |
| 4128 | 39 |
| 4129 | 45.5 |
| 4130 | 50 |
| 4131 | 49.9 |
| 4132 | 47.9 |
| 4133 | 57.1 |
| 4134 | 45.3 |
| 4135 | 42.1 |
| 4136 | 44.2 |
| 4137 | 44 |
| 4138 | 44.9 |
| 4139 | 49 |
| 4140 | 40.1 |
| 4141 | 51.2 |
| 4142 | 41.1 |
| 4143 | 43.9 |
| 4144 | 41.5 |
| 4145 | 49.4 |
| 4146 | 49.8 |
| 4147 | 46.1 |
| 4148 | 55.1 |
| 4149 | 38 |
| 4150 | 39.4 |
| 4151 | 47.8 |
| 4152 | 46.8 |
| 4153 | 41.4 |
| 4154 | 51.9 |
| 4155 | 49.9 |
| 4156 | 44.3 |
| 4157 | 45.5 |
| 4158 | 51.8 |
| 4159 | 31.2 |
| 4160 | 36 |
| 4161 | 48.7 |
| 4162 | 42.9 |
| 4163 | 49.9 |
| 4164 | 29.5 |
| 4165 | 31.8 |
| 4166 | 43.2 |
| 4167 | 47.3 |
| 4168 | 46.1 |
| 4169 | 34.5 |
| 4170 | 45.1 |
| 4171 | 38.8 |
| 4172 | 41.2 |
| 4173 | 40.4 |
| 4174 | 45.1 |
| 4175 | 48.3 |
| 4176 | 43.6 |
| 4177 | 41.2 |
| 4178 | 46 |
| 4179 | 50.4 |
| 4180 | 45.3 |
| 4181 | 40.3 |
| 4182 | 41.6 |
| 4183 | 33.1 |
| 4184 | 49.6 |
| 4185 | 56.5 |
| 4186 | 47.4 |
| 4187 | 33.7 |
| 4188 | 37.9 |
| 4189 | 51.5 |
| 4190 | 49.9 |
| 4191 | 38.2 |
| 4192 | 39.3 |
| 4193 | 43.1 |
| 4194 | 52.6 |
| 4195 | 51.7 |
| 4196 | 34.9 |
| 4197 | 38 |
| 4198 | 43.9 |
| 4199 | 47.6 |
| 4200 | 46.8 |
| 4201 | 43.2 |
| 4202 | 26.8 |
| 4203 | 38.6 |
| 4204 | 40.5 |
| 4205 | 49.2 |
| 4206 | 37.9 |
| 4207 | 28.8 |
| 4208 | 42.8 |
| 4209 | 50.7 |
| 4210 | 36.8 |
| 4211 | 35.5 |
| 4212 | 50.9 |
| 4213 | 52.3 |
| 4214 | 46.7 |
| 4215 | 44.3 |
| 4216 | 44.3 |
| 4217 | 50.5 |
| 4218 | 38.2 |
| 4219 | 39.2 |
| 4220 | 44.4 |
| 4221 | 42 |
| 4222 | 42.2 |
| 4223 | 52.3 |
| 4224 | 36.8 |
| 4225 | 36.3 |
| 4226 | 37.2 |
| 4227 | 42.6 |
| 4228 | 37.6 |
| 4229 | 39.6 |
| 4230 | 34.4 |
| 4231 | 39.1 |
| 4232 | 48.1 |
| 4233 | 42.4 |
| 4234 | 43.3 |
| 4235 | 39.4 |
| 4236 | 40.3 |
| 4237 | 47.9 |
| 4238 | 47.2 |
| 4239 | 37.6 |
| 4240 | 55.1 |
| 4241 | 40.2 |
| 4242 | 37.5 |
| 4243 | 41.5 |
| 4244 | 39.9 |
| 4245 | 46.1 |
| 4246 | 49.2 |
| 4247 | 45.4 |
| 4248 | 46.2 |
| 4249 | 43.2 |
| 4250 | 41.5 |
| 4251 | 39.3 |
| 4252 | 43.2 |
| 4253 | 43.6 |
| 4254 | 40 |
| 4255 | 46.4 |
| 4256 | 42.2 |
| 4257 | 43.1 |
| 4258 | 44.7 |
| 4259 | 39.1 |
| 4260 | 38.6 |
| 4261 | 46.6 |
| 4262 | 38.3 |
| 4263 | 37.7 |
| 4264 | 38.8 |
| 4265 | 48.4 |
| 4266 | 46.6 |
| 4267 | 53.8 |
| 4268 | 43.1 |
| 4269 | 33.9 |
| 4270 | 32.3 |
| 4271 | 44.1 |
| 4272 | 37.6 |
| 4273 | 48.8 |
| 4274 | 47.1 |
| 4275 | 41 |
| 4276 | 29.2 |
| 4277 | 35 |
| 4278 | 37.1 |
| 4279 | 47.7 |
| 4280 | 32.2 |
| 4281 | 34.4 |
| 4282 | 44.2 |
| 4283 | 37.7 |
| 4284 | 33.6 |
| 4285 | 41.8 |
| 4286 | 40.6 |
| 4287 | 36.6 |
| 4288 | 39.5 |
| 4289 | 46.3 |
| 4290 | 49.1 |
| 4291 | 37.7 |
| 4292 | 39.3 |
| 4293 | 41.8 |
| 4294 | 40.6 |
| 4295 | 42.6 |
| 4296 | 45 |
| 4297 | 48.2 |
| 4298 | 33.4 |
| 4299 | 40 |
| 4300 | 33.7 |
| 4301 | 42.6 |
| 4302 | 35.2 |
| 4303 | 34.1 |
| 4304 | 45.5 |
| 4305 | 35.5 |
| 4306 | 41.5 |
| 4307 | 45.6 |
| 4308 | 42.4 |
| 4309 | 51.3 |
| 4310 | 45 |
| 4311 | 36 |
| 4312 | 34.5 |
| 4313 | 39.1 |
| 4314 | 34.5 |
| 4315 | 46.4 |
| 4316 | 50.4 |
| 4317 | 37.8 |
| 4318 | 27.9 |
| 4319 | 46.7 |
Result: 9.0 angstrom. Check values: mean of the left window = 81.3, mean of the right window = 42.6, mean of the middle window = 46.9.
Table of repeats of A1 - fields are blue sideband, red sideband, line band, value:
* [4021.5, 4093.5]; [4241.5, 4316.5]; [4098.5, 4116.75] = 3.8 angstrom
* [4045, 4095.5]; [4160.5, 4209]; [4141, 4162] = 0.6 angstrom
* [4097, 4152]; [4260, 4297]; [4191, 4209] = 0.9 angstrom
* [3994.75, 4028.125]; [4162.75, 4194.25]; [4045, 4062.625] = 2.3 angstrom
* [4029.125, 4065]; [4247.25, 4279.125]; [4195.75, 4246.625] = 4.9 angstrom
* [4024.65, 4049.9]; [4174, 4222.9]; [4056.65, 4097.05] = 9.2 angstrom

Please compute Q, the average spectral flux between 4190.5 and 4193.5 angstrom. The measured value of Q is 40.2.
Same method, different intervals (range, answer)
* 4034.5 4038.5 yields 71.2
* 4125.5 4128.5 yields 43.5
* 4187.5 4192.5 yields 43.4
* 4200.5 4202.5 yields 35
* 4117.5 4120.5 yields 52.3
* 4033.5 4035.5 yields 73.4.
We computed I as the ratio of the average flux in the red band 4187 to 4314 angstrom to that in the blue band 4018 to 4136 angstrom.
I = 0.7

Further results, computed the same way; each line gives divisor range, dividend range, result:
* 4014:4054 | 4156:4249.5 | 0.53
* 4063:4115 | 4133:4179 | 0.89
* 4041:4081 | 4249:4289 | 0.67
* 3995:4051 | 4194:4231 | 0.53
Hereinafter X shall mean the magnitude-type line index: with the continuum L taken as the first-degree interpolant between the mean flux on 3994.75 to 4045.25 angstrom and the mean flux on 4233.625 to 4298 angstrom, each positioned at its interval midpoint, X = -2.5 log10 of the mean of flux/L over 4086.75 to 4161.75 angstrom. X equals 0.35 mag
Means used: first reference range 81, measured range 46.4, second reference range 41.8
